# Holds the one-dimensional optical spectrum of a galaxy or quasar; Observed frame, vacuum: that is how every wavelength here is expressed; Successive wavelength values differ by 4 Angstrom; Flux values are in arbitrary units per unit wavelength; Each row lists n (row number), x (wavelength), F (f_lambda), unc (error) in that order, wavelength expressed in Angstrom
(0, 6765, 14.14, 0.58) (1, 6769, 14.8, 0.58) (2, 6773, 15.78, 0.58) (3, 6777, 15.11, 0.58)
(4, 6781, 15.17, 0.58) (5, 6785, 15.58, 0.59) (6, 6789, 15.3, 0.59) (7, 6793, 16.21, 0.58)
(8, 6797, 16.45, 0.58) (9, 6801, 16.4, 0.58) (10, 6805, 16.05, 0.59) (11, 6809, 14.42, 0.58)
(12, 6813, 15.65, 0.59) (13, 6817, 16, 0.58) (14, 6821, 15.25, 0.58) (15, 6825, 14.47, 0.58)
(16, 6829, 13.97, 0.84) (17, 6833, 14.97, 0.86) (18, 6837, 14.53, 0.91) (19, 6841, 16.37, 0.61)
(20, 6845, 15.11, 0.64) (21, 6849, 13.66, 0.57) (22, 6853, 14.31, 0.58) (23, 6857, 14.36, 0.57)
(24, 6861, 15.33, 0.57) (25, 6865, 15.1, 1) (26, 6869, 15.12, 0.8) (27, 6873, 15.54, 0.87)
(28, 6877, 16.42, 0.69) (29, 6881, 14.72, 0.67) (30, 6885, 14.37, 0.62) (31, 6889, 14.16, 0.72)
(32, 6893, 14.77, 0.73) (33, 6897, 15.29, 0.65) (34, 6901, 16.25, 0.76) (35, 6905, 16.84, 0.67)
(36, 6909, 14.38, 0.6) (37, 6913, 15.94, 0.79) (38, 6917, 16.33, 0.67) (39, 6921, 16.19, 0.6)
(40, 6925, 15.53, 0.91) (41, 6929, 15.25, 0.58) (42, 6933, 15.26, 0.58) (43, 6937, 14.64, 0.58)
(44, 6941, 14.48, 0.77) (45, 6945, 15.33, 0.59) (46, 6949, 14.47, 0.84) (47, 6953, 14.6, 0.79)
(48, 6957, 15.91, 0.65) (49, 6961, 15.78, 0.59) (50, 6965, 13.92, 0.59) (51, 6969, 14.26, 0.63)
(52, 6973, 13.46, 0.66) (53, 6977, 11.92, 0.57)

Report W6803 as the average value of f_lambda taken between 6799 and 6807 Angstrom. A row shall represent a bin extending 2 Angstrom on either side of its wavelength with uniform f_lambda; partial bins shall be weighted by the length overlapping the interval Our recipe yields 16.2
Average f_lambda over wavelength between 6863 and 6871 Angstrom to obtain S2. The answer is 15.1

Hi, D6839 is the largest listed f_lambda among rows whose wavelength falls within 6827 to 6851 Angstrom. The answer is 16.37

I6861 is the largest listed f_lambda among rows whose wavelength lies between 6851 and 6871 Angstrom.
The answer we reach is 15.33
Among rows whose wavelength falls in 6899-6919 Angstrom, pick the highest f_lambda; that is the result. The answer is 16.84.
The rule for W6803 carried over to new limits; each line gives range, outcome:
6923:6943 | 15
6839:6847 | 15.7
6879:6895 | 14.5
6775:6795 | 15.5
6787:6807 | 16.1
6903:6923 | 15.9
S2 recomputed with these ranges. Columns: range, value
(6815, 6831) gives 14.9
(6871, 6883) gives 15.6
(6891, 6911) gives 15.5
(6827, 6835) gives 14.5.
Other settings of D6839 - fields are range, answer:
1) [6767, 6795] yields 16.21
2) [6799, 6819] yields 16.4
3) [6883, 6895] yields 14.77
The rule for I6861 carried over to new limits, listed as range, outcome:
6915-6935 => 16.33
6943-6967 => 15.91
